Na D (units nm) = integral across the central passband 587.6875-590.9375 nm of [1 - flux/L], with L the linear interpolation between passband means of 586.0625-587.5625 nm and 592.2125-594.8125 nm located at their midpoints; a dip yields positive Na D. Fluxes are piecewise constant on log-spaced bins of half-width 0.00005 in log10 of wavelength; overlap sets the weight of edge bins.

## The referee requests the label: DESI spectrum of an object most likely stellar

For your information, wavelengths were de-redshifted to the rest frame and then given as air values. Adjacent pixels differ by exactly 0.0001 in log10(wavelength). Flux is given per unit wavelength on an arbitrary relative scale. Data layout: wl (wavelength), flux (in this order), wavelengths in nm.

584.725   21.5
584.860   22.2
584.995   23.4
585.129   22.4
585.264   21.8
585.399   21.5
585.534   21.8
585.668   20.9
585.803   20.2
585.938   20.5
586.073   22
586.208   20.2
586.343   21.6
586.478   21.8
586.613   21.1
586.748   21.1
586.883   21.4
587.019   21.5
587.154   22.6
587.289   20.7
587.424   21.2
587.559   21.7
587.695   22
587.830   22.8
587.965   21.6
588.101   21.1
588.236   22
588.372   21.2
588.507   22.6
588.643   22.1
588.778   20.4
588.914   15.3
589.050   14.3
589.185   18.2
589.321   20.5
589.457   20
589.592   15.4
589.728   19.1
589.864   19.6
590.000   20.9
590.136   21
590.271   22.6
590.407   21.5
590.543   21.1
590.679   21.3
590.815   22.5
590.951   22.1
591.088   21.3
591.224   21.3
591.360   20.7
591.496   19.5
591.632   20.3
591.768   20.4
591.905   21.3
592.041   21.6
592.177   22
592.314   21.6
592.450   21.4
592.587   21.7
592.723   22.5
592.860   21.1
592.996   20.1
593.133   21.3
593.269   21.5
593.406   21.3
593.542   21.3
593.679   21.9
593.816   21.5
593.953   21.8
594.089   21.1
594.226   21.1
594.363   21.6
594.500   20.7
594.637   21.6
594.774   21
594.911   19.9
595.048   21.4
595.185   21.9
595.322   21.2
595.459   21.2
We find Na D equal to 0.15 nm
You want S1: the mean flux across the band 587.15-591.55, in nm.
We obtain 20.6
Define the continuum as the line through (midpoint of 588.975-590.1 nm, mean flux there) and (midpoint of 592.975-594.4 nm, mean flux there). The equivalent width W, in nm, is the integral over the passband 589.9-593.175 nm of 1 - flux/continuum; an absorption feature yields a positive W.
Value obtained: -0.23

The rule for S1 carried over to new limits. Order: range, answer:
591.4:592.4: 21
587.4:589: 21.1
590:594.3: 21.3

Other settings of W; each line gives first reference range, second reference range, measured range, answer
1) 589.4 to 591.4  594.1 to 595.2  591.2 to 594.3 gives -0.05 nm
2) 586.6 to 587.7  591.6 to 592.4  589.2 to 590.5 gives 0.08 nm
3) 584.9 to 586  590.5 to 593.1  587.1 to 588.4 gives -0.01 nm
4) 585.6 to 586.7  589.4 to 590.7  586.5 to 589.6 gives 0.01 nm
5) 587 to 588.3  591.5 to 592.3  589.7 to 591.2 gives 0.00 nm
